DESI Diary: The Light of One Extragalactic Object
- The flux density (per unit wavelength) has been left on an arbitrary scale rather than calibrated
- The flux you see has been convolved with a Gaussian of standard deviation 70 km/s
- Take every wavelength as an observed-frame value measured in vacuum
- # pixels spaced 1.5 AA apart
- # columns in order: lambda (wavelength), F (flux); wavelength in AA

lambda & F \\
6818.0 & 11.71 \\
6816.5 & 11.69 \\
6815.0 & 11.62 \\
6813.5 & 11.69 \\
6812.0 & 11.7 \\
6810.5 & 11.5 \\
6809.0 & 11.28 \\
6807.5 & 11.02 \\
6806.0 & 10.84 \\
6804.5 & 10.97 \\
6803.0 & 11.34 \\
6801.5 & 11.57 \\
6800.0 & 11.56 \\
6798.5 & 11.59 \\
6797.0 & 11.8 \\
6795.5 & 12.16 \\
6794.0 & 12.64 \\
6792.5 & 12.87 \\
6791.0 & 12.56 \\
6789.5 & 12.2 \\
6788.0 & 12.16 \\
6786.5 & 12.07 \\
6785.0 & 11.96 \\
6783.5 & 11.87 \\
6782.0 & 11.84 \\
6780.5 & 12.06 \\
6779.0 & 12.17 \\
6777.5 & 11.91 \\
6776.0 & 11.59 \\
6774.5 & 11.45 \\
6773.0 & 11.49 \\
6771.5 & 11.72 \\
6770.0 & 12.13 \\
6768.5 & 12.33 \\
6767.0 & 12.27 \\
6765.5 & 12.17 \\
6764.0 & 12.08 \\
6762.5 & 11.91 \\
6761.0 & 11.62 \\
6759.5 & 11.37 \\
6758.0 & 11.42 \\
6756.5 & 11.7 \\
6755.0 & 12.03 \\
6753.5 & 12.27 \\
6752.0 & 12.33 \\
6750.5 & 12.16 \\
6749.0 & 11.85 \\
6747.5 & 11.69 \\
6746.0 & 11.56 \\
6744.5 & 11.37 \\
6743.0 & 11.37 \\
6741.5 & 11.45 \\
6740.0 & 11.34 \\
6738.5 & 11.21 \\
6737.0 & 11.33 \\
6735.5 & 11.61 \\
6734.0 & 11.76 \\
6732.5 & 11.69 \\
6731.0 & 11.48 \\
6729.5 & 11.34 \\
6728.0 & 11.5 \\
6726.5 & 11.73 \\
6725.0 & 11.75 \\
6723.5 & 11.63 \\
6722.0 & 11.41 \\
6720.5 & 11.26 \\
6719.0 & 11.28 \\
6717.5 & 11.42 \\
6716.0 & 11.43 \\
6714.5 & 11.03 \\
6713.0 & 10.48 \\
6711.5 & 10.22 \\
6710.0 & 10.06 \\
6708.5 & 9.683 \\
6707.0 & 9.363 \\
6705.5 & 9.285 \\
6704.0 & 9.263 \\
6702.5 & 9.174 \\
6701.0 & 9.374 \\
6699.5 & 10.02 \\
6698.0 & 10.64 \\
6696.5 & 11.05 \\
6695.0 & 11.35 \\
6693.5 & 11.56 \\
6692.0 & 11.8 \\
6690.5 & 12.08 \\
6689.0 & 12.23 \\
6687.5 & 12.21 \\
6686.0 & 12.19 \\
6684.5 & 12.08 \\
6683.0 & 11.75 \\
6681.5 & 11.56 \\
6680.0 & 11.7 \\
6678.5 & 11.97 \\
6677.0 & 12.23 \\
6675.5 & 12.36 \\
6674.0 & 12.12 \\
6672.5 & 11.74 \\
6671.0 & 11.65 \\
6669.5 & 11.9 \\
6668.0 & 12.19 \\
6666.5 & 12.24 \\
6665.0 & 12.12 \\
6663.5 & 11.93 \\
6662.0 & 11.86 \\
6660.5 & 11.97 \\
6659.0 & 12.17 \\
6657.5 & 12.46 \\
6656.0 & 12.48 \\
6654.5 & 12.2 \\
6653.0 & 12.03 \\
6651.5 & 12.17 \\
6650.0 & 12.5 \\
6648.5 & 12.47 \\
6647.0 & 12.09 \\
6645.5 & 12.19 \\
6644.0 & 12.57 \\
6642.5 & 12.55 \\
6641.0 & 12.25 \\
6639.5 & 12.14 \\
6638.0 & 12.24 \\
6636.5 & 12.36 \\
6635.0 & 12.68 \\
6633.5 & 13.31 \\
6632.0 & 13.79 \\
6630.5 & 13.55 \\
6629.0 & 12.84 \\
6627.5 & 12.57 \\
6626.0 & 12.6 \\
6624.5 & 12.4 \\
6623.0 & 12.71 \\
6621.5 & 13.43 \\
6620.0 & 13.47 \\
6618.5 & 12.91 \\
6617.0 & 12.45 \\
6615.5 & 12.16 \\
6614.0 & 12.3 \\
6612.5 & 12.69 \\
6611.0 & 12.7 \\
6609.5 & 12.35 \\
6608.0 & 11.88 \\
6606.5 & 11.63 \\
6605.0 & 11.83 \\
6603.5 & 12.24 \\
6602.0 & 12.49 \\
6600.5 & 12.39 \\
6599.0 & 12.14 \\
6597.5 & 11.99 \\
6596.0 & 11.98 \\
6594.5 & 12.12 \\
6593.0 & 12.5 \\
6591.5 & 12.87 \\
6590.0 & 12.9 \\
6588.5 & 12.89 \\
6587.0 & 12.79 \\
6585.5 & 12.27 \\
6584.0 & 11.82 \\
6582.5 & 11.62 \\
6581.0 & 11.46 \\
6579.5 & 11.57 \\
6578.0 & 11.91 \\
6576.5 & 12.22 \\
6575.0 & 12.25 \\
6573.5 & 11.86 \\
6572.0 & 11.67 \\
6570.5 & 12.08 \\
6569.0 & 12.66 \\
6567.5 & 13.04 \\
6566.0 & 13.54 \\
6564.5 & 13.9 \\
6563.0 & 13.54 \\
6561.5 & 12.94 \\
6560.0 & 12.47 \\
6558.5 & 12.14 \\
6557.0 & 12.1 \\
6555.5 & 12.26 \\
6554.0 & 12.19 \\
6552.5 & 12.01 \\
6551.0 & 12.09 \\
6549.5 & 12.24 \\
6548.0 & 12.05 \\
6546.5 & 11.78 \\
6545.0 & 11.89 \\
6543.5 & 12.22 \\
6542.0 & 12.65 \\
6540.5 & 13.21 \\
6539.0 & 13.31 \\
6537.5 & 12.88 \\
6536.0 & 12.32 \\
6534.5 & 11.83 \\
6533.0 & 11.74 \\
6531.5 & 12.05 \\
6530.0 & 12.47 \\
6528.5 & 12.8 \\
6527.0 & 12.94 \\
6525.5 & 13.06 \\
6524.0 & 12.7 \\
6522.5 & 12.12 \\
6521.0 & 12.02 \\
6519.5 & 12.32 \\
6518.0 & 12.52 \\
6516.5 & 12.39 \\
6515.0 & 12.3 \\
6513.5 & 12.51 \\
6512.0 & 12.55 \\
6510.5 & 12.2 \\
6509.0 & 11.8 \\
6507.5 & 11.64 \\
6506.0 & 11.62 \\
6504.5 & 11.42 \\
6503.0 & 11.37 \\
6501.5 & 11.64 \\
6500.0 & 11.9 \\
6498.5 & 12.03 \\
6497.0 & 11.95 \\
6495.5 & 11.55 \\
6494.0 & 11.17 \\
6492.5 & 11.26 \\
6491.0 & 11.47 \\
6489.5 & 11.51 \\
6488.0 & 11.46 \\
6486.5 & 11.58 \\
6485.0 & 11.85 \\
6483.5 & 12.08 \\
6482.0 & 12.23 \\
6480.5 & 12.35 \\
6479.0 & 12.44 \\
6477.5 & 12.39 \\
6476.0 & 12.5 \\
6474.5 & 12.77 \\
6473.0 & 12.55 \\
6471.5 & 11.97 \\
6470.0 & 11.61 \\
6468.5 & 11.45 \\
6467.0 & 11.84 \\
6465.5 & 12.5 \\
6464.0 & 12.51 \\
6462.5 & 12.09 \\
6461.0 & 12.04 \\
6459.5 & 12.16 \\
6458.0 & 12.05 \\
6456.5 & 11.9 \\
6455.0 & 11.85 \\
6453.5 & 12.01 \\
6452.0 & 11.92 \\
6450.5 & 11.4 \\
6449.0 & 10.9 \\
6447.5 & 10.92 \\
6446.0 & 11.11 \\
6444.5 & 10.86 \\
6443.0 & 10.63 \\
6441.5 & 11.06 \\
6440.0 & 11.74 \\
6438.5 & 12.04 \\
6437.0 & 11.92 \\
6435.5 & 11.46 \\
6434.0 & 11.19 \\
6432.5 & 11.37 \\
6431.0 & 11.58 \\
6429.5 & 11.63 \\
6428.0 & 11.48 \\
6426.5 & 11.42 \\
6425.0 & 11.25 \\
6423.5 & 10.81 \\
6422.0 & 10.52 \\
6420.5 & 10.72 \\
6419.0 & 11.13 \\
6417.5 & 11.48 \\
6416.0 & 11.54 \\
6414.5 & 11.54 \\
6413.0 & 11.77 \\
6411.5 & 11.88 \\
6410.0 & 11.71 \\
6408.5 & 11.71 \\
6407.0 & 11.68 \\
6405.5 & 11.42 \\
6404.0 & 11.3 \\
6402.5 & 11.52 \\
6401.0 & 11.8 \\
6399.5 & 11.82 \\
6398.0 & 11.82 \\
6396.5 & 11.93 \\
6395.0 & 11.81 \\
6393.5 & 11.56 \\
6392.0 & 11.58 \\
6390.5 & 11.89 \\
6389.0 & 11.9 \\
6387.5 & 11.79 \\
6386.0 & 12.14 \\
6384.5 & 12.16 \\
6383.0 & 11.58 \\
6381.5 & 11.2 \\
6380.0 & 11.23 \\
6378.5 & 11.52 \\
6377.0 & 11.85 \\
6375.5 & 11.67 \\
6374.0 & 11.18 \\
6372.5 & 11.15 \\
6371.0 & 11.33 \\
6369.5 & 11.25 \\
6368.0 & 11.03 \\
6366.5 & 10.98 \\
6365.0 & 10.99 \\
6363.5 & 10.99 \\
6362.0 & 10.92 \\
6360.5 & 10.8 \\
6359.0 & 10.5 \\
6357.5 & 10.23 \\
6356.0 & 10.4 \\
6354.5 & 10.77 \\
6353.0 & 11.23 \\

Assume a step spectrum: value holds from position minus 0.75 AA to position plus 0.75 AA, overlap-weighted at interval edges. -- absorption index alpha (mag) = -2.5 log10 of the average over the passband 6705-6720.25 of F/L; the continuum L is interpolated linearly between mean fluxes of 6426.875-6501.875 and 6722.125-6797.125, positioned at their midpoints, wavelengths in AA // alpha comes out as 0.13 mag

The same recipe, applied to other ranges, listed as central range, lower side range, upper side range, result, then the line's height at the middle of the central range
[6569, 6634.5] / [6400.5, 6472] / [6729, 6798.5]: -0.064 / 11.7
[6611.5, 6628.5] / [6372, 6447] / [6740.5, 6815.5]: -0.092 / 11.7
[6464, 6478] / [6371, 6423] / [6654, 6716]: -0.062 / 11.5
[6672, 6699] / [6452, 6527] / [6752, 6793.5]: 0.018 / 12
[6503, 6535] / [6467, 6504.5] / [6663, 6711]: -0.041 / 11.8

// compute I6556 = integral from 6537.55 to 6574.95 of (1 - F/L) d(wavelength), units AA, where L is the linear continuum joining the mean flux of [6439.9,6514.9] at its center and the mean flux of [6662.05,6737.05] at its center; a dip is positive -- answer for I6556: -2.77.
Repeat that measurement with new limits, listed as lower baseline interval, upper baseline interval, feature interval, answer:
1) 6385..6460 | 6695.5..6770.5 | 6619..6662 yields -4.7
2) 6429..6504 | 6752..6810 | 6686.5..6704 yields 1.2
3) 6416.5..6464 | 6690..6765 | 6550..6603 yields -4.8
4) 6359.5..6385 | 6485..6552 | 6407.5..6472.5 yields 0.6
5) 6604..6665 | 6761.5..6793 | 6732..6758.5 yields 1.0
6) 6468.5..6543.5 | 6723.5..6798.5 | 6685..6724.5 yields 3.5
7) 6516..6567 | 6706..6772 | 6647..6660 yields -0.4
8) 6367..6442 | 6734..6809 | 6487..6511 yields -0.1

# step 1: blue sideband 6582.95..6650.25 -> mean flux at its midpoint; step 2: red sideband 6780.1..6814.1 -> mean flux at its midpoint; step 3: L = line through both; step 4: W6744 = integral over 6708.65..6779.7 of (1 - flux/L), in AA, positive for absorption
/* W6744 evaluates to 2.56 AA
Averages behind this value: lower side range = 12.5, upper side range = 11.8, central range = 11.6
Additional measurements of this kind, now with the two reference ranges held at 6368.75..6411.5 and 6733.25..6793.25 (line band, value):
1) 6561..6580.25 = -1.3 AA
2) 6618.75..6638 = -1.9 AA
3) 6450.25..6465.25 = -0.5 AA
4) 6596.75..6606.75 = -0.3 AA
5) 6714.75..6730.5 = 0.5 AA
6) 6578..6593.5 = -0.7 AA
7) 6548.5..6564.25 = -1.0 AA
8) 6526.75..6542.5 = -1.1 AA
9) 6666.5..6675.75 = -0.2 AA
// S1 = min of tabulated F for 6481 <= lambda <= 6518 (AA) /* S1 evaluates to 11.17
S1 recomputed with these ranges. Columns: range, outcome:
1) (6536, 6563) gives 11.78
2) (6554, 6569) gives 12.1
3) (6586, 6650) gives 11.63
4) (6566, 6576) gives 11.67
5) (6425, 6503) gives 10.63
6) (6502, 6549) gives 11.37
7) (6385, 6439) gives 10.52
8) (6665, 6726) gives 9.174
